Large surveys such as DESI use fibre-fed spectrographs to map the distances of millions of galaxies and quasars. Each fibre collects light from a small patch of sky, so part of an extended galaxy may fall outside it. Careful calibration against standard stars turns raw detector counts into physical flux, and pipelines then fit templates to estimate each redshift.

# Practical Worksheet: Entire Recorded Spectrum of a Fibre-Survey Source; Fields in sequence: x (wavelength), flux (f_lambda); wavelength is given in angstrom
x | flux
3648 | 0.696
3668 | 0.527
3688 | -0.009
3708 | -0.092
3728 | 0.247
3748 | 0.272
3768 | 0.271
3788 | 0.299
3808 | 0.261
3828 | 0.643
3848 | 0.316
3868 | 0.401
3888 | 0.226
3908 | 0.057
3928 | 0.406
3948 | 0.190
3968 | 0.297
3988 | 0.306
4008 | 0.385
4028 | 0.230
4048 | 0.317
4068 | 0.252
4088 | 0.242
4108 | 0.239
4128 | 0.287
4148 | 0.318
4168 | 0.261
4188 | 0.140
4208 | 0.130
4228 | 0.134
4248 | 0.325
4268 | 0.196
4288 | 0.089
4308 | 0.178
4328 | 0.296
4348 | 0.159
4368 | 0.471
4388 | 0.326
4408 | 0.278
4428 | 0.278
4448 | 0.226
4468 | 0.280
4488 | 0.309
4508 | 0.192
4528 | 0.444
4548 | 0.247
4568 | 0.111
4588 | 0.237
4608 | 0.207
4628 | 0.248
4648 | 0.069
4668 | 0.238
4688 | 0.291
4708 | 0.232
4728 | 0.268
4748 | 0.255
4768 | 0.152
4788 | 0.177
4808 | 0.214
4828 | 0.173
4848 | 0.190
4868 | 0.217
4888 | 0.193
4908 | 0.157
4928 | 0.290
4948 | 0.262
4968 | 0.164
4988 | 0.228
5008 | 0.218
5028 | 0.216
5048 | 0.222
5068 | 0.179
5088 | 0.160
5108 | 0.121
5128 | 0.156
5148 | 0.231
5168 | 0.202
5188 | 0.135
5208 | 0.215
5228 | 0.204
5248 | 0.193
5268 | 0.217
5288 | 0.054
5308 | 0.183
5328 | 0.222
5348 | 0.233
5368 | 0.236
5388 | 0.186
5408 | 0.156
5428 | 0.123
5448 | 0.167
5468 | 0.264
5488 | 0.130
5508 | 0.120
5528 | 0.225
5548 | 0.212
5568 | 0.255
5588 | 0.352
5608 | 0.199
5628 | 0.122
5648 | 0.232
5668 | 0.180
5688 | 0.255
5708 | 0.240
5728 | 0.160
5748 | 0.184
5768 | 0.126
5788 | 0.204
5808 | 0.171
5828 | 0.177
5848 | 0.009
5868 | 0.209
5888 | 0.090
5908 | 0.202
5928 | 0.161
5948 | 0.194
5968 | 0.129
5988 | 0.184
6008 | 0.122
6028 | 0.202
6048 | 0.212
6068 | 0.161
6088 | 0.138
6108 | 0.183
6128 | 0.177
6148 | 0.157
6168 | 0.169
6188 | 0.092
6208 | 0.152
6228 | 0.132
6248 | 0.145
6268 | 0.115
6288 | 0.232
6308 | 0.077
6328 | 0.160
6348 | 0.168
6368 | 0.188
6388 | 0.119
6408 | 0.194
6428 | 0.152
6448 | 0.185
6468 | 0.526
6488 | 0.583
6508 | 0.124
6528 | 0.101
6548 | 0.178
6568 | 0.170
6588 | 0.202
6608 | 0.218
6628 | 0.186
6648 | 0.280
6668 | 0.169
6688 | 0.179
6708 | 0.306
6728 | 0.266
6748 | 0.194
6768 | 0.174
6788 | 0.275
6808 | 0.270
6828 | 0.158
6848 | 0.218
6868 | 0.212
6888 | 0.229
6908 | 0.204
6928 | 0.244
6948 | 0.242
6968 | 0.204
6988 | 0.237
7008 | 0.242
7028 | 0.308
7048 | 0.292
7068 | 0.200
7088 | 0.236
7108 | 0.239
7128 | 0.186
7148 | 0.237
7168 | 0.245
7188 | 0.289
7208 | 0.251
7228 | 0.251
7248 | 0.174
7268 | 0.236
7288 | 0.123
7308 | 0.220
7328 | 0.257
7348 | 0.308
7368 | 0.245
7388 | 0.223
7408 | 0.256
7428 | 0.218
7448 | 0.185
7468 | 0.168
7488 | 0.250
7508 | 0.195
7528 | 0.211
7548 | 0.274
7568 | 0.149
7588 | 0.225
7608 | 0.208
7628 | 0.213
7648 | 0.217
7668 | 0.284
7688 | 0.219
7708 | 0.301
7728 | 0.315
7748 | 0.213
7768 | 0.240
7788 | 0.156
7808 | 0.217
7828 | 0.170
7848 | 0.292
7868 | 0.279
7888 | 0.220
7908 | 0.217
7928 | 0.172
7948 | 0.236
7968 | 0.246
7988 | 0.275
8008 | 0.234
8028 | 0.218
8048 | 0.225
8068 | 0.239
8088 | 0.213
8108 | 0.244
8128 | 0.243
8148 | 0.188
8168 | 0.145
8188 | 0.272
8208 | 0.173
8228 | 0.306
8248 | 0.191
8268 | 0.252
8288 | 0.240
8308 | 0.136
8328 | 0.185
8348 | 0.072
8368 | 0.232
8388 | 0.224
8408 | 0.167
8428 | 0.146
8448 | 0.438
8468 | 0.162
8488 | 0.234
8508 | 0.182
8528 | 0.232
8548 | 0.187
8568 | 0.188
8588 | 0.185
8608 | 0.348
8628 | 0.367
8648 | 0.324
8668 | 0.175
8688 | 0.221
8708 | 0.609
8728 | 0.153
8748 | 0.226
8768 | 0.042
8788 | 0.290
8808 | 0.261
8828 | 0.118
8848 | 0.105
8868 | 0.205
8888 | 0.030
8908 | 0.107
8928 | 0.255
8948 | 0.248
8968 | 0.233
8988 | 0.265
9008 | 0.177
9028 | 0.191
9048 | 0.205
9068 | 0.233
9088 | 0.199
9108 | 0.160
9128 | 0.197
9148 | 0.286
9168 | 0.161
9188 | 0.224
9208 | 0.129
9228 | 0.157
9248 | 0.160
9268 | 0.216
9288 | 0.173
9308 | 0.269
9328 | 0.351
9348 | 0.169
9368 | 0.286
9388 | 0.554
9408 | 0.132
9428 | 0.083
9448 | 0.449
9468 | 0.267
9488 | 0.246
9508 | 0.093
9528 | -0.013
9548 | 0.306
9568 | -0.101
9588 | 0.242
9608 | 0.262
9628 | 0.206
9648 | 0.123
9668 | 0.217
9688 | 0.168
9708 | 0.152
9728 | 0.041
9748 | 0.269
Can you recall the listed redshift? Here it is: 0.74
